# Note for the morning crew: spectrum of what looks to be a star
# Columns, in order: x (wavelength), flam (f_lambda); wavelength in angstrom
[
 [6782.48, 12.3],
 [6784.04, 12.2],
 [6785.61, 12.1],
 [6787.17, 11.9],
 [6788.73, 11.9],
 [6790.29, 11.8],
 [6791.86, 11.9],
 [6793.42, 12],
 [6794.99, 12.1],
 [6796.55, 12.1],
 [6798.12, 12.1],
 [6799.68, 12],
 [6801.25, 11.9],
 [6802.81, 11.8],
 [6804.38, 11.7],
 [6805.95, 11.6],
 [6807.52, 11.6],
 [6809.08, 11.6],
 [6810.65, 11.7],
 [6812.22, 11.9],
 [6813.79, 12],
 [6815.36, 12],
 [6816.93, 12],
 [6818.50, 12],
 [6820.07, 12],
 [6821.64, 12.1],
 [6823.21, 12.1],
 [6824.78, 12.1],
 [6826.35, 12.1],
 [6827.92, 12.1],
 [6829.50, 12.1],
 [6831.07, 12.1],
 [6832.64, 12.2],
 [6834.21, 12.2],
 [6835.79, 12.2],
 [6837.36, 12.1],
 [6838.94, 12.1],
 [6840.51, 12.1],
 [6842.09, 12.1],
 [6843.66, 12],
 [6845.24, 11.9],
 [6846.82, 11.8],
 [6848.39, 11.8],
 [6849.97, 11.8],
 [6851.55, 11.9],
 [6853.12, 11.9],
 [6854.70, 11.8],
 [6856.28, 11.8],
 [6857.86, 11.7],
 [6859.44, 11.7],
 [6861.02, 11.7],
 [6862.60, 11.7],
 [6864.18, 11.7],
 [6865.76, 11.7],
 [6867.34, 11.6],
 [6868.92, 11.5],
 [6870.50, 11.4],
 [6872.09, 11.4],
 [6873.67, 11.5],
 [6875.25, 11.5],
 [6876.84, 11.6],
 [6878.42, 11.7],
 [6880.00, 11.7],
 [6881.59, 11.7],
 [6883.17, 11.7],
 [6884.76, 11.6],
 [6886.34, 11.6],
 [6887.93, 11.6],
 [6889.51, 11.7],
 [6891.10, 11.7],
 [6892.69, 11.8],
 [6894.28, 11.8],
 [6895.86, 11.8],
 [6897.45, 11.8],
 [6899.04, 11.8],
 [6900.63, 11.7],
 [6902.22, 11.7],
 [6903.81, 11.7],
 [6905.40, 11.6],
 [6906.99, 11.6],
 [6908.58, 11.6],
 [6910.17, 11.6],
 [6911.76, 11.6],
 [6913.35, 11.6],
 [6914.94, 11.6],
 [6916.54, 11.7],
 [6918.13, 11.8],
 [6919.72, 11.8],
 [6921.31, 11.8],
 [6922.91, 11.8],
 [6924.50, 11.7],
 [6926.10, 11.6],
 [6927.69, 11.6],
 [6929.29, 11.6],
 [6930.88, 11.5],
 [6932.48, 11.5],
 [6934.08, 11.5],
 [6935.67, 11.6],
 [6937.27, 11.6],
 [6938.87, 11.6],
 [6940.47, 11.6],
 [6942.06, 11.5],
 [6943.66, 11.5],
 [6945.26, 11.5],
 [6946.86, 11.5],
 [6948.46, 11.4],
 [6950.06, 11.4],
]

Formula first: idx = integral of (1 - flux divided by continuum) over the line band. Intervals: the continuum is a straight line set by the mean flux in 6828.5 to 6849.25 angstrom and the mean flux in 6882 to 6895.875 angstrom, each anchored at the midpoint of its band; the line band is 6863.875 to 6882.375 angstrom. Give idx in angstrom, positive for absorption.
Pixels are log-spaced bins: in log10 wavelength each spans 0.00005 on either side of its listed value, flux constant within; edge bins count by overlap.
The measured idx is 0.36 angstrom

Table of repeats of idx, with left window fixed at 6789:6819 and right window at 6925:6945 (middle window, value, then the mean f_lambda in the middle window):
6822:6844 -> -0.57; 12.1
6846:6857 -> -0.06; 11.8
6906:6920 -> -0.04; 11.7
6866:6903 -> 0.11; 11.6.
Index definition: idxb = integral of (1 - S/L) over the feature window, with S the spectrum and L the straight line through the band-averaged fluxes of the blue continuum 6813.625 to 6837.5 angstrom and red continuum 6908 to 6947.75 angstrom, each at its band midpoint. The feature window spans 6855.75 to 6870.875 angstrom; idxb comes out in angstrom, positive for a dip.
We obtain 0.3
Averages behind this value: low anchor 12.1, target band 11.7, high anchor 11.6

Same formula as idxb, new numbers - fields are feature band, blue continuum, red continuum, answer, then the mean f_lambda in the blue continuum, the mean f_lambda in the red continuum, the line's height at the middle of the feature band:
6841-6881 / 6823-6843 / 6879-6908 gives 0.7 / 12.1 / 11.7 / 11.9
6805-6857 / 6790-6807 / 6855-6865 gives -0.7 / 11.9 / 11.7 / 11.8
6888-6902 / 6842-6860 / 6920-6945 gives 0.0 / 11.8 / 11.6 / 11.7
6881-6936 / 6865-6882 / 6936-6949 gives -0.6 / 11.6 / 11.5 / 11.5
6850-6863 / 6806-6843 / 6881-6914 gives 0.1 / 12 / 11.7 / 11.9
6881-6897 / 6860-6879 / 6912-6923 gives -0.1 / 11.6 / 11.7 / 11.6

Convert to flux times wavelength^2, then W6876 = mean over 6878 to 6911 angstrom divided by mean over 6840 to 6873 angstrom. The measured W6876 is 1.01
